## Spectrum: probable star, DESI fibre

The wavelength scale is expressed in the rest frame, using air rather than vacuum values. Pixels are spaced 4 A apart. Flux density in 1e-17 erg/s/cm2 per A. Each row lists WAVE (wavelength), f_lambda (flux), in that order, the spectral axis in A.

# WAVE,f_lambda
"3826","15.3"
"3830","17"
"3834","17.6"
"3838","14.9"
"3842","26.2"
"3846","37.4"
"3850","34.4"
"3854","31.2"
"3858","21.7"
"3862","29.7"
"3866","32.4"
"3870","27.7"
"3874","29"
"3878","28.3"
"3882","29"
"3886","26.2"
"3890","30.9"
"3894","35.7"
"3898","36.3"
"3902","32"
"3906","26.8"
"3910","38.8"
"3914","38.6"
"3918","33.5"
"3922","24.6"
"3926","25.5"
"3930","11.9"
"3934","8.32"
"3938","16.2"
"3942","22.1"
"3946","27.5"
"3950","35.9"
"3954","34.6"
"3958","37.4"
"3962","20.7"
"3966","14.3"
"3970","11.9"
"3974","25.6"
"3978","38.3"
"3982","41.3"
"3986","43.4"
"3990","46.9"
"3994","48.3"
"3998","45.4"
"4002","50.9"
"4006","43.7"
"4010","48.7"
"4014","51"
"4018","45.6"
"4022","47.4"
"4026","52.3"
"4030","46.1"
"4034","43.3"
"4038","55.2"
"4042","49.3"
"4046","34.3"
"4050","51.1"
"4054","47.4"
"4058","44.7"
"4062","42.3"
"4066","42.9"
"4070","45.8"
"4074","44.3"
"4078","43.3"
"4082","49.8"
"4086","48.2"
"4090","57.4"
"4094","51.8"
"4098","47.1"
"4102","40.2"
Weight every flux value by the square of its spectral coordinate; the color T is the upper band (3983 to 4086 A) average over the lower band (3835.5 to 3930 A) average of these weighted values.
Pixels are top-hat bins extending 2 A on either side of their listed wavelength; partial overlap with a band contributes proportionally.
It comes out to 1.70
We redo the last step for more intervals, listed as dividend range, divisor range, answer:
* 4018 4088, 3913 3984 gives 1.89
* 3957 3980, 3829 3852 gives 1.03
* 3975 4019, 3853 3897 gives 1.64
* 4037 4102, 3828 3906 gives 1.83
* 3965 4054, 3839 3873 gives 1.57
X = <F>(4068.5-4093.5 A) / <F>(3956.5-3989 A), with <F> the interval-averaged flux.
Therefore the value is 1.6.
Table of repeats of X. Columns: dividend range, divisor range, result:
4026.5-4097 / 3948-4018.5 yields 1.24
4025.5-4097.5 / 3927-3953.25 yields 2.22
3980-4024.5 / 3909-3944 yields 1.95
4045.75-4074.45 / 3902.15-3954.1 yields 1.69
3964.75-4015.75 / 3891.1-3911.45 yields 1.17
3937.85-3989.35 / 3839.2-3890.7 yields 1.00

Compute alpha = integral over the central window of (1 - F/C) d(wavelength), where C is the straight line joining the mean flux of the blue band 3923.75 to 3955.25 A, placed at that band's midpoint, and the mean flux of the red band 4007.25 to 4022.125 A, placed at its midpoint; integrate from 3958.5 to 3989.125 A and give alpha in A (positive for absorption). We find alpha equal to 5.0 A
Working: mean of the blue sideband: 22.5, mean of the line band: 29.1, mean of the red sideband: 48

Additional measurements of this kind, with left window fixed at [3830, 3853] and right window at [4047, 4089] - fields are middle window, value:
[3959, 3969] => 4.8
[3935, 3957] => 5.2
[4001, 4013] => -2.2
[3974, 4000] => -2.6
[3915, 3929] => 2.2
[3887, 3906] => -1.3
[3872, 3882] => 0.0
